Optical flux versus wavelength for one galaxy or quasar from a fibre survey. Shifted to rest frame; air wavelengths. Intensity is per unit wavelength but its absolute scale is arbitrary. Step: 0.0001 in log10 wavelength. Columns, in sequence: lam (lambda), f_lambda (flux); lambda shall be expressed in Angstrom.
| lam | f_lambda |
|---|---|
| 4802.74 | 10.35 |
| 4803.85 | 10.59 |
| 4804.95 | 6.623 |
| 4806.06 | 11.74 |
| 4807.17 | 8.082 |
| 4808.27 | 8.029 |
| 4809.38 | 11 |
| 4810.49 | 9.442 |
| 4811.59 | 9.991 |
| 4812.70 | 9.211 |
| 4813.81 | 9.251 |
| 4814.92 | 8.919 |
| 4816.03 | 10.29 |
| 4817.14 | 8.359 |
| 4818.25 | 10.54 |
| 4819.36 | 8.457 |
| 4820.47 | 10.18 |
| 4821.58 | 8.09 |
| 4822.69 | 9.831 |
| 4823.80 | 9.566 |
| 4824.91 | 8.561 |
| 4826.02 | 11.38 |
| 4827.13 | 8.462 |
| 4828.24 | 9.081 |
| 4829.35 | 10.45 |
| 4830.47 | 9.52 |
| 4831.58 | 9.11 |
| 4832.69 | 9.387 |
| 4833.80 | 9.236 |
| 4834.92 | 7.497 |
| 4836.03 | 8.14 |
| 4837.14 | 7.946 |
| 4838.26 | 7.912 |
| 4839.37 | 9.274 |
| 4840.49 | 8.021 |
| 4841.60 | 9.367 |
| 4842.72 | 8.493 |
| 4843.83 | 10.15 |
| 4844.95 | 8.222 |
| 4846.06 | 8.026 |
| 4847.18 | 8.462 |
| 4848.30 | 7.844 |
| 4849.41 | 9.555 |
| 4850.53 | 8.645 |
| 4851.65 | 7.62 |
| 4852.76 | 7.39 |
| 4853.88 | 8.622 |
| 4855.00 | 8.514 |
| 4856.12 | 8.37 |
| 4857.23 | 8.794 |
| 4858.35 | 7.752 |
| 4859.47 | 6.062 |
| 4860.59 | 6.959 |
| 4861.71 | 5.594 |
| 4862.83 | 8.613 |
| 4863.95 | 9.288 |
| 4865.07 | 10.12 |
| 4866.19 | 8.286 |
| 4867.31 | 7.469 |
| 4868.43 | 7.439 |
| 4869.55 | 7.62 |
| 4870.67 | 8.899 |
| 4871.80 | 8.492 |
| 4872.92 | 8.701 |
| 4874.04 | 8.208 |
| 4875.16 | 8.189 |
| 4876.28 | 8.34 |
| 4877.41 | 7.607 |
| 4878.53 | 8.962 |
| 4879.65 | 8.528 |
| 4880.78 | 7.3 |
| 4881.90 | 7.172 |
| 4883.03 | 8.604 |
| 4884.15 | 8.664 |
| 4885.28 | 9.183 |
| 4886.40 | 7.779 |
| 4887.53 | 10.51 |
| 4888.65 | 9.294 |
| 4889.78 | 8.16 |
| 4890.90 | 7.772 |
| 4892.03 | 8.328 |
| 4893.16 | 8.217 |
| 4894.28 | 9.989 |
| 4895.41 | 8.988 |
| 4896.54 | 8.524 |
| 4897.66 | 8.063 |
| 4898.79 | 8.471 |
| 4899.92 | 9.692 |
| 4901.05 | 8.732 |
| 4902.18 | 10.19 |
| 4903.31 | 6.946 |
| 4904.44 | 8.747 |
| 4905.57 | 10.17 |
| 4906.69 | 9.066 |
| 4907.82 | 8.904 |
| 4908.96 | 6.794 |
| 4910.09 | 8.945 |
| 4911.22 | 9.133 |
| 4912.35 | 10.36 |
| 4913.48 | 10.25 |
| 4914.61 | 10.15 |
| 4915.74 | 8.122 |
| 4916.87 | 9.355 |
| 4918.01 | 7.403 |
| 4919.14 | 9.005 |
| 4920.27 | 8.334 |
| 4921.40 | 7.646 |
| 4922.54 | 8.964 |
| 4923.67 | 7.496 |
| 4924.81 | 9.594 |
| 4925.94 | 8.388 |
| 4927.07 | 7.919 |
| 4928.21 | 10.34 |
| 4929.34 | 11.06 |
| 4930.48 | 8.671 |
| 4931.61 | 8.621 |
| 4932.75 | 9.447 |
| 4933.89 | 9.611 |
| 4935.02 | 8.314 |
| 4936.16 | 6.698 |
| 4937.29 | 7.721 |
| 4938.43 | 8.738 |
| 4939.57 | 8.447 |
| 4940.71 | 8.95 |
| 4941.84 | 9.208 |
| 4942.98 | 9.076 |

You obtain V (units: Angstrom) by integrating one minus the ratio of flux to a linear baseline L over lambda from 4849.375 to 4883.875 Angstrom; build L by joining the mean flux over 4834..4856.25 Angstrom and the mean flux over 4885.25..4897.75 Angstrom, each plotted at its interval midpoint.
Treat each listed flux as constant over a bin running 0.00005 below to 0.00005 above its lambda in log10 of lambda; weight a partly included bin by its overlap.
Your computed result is 1.9 Angstrom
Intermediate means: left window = 8.41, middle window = 8.1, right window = 8.75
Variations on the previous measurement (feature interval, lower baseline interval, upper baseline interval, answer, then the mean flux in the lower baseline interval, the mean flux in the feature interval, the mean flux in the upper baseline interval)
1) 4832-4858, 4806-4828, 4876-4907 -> 1.8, 9.41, 8.5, 8.64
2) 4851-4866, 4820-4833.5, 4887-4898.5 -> 1.9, 9.46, 7.99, 8.78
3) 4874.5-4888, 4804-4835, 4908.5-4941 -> 0.9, 9.34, 8.39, 8.78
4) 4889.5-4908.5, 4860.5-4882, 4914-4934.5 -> -0.5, 8.13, 8.76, 8.9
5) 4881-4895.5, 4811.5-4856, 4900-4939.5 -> 0.4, 8.92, 8.62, 8.82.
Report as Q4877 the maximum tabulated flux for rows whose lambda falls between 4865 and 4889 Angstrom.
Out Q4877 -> 10.51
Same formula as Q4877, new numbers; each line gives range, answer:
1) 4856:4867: 10.12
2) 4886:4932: 11.06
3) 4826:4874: 11.38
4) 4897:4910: 10.19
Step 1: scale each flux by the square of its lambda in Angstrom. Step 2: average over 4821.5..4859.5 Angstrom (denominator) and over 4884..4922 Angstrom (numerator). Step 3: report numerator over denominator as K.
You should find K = 1.04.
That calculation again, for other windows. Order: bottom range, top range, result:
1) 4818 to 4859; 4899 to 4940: 1.04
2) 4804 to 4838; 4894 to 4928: 0.99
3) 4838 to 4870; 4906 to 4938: 1.10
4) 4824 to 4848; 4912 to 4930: 1.05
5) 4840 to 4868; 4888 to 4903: 1.08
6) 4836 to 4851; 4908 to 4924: 1.05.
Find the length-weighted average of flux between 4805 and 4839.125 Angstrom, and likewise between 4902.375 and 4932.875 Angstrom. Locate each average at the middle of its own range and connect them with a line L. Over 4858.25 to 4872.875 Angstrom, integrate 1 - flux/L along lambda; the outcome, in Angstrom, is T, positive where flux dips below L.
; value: 1.84 Angstrom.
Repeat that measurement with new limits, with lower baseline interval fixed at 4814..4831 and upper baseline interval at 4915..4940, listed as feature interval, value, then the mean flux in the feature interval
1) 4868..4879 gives 1.0 Angstrom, 8.25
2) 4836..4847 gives 0.9 Angstrom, 8.57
